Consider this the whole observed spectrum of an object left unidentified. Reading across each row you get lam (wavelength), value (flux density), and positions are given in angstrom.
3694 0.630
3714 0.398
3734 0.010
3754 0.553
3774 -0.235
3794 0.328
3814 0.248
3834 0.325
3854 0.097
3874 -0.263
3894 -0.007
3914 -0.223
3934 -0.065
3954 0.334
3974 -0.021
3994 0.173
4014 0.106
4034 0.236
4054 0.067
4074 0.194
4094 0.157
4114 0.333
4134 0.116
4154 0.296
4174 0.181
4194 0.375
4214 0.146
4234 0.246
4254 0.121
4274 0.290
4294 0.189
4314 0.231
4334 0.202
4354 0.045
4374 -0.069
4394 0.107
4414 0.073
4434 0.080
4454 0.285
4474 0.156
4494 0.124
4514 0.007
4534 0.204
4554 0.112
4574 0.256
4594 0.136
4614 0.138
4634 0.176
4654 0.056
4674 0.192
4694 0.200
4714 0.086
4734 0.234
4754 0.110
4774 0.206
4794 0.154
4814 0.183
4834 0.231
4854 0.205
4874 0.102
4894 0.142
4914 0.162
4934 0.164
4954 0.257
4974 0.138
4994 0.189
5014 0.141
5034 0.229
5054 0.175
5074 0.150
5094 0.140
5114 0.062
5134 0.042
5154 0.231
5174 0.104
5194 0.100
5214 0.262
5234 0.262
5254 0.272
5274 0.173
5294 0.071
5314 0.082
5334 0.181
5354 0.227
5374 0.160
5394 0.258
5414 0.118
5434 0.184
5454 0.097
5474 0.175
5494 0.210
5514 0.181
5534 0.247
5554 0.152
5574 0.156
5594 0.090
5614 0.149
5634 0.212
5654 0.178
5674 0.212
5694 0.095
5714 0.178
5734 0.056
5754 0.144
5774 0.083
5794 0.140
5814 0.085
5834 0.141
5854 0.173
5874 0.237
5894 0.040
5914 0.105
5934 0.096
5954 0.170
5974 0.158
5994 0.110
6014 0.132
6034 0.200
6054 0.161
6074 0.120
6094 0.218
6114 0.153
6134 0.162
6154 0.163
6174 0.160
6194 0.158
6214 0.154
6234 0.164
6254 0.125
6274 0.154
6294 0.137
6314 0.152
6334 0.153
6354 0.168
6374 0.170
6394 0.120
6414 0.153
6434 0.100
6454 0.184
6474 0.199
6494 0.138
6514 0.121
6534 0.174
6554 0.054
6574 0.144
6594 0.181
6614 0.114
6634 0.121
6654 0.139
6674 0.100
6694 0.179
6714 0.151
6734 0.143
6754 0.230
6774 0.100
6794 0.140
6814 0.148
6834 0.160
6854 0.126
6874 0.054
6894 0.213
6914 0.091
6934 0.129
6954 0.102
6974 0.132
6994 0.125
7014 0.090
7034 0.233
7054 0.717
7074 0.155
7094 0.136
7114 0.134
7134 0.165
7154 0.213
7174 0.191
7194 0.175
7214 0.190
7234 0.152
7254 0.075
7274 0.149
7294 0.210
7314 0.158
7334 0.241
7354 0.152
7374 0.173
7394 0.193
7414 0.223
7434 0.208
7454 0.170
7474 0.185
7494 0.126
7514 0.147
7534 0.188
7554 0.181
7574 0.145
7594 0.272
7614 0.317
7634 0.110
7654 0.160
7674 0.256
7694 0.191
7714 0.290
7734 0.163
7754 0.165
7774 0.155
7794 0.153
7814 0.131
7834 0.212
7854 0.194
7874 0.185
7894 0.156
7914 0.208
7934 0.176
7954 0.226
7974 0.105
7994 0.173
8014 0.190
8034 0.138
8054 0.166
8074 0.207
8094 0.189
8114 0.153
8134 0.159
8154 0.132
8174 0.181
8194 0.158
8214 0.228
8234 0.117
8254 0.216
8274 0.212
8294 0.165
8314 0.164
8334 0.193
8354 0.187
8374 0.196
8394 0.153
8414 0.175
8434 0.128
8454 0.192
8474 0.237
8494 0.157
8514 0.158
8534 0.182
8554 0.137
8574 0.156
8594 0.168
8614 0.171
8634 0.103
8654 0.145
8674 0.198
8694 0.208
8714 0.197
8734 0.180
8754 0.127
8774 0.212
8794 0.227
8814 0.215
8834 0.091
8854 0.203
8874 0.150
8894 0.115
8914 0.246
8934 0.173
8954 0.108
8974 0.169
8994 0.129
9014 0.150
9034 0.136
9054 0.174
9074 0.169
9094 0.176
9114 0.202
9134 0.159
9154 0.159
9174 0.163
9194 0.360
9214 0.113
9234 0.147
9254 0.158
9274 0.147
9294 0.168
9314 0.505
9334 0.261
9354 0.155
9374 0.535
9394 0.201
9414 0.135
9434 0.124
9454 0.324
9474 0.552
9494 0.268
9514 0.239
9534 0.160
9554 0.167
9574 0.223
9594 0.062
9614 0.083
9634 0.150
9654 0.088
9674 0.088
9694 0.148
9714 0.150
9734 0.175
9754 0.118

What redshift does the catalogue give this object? 0.890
